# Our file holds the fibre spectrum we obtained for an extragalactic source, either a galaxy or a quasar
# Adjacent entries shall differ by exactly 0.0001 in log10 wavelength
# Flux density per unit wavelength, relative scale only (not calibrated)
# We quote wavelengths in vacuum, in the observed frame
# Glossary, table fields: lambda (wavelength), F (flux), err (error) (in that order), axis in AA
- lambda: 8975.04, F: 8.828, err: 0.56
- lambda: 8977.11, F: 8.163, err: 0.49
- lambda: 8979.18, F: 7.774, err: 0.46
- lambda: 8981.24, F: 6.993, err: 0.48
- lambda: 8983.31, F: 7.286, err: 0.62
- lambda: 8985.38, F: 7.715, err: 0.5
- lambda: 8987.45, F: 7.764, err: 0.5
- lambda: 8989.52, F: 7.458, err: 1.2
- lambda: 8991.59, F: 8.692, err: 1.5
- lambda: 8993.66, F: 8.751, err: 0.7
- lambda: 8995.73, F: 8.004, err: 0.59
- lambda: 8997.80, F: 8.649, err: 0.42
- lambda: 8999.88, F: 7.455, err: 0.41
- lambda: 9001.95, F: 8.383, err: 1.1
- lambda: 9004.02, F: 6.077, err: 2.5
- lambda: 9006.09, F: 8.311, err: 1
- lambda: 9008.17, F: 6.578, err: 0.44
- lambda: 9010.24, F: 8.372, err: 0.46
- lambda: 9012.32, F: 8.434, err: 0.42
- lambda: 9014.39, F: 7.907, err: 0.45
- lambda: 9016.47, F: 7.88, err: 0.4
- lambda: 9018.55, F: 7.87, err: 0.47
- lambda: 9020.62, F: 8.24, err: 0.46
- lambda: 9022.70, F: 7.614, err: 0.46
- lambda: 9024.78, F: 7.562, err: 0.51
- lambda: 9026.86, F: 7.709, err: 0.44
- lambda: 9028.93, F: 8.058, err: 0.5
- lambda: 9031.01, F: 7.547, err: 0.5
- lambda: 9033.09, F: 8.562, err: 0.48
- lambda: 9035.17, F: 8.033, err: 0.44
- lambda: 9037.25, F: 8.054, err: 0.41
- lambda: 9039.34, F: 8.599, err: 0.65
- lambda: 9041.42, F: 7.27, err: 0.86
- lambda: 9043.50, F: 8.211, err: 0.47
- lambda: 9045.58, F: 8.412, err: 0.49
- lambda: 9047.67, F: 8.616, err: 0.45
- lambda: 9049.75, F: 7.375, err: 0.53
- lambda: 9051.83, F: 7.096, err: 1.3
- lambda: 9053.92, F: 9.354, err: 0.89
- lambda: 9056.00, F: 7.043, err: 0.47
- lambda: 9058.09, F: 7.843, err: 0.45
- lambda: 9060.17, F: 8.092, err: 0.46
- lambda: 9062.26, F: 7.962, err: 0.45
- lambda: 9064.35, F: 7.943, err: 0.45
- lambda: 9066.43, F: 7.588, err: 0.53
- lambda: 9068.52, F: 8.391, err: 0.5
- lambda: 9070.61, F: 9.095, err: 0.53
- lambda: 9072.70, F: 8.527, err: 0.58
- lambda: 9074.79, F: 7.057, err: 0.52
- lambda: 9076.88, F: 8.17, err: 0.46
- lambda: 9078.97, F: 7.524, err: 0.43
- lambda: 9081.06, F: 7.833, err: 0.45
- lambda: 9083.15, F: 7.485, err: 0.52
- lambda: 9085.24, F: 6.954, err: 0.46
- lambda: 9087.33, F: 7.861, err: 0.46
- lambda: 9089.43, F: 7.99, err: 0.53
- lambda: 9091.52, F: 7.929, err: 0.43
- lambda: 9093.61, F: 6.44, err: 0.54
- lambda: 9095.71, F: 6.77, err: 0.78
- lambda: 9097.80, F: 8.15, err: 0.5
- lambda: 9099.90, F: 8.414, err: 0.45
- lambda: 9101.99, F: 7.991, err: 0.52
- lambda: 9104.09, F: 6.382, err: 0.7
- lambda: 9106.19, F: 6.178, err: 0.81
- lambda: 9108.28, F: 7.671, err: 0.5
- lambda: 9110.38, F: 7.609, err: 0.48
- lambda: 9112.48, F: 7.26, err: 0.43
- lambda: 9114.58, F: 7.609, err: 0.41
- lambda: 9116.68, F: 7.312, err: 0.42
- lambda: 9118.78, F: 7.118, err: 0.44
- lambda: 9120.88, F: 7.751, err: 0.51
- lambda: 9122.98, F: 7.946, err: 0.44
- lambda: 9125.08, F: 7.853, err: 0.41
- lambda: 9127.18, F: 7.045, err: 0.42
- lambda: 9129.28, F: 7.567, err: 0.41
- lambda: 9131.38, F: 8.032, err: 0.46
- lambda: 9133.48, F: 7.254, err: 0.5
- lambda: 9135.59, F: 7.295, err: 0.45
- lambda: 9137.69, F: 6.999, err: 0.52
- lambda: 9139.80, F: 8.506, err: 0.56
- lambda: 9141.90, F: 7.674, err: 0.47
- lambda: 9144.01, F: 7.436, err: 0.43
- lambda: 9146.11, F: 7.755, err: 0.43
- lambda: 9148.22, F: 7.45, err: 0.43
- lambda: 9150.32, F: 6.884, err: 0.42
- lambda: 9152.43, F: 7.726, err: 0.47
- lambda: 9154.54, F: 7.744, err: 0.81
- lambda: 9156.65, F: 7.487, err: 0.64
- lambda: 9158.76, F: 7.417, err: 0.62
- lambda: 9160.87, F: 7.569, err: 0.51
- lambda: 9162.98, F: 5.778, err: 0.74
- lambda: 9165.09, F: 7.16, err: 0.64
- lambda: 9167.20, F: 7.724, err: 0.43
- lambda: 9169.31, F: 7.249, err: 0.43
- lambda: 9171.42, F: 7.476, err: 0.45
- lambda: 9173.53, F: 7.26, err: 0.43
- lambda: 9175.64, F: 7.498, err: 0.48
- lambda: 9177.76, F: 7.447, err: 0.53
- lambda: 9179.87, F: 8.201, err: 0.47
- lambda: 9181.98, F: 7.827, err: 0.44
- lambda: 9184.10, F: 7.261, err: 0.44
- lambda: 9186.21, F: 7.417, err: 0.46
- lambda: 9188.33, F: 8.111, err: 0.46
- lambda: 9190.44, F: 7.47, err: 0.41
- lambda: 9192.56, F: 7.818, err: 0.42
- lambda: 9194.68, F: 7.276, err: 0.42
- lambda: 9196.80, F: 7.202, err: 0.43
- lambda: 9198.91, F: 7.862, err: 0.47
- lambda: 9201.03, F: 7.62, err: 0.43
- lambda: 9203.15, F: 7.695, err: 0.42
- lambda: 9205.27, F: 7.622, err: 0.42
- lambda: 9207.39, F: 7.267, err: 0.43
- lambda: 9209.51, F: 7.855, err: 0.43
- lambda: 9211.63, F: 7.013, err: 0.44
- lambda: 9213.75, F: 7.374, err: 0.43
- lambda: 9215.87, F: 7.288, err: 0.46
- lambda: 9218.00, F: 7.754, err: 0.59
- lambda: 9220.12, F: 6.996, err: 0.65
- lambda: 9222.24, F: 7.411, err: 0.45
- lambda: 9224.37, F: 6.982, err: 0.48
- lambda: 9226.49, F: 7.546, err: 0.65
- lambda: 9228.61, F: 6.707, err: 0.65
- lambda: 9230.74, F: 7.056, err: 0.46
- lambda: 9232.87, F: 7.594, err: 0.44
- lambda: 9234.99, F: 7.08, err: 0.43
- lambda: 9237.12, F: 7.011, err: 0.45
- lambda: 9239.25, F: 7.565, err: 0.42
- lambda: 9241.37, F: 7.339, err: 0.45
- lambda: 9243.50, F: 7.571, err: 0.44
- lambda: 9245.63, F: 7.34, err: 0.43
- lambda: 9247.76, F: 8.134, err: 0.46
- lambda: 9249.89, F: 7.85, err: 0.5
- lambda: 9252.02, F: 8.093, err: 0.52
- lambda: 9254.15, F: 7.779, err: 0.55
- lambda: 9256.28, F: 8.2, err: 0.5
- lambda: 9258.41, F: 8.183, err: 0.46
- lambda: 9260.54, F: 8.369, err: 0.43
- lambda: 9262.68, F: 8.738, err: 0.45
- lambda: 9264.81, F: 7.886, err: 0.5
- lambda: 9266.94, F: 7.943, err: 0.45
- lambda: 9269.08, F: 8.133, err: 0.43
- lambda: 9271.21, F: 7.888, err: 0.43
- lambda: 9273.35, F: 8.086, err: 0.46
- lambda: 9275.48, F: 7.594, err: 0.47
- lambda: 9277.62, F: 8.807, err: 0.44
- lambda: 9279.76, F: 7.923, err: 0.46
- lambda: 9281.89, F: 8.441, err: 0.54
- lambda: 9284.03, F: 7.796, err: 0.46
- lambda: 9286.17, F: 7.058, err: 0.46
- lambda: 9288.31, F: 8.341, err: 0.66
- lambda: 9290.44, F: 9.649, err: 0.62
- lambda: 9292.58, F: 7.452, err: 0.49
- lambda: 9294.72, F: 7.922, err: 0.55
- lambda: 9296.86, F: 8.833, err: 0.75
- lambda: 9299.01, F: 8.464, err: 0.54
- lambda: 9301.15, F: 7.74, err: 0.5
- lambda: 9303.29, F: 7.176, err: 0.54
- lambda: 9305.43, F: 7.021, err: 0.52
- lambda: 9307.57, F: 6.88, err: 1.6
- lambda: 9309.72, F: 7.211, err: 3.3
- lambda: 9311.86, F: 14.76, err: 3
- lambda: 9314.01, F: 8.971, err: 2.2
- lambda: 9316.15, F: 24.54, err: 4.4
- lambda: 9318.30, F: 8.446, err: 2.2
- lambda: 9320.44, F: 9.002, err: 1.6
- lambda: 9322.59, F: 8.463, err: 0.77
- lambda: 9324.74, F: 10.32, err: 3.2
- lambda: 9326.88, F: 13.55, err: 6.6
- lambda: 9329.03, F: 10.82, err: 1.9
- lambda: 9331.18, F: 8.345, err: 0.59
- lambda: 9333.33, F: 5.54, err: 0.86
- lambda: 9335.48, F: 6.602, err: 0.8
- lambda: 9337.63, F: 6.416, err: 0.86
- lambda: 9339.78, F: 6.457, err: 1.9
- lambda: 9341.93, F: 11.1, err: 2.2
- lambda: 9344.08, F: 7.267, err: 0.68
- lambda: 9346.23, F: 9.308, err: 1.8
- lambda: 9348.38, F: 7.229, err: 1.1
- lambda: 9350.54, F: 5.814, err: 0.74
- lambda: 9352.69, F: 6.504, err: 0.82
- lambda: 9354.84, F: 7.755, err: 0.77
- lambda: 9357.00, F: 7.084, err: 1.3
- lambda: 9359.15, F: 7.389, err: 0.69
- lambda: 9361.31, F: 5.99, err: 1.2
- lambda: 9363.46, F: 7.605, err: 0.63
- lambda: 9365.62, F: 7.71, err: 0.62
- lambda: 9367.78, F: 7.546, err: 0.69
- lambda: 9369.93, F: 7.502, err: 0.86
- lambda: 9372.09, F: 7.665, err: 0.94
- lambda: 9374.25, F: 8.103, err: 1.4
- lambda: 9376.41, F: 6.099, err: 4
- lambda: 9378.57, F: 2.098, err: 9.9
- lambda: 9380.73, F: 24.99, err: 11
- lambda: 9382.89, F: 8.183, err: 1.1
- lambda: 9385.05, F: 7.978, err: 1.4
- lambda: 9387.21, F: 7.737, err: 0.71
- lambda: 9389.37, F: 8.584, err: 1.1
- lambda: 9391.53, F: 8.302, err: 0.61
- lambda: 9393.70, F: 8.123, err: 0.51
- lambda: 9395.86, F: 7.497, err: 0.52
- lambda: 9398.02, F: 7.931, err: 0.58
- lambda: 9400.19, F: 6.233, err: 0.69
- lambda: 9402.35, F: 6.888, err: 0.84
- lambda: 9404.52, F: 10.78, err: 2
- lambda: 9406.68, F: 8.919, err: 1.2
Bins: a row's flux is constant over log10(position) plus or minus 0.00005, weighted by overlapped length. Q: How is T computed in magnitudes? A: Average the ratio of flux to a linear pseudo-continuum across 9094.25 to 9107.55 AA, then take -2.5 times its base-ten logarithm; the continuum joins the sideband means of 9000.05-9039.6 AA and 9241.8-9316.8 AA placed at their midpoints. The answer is 0.11 mag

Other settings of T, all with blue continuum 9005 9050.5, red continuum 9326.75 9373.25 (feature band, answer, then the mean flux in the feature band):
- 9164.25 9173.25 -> 0.06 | 7.4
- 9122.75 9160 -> 0.04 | 7.55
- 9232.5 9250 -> 0.04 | 7.48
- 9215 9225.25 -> 0.07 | 7.29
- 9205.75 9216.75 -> 0.06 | 7.38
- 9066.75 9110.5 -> 0.04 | 7.64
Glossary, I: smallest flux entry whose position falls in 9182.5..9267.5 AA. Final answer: 6.707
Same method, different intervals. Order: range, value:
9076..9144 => 6.178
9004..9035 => 6.077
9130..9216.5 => 5.778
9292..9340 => 5.54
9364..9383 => 2.098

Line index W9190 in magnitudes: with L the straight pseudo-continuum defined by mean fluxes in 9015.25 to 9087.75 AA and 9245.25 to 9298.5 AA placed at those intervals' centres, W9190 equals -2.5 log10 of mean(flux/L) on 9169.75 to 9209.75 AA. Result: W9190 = 0.06 mag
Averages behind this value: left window 7.93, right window 8.11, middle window 7.58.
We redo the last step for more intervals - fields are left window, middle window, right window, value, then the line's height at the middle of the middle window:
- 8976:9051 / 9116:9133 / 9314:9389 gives 0.082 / 8.17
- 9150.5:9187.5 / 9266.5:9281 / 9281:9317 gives 0.104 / 8.87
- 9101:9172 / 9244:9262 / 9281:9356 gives 0.039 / 8.28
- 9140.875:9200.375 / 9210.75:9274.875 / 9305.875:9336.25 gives 0.153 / 8.79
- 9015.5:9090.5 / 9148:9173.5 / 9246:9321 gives 0.139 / 8.29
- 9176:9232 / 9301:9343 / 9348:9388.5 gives -0.212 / 7.82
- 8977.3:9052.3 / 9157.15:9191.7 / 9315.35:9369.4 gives 0.109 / 8.22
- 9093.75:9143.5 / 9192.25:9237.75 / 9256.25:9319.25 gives 0.123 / 8.25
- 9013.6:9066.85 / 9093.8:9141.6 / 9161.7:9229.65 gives 0.030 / 7.68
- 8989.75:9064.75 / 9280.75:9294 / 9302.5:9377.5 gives 0.040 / 8.43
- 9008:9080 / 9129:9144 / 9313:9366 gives 0.084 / 8.22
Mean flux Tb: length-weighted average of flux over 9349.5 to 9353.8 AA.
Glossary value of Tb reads 6.19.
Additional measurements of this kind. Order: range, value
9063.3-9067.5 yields 7.77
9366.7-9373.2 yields 7.58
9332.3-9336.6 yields 6.08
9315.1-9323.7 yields 12.6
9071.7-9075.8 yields 7.79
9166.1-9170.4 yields 7.49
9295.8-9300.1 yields 8.63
